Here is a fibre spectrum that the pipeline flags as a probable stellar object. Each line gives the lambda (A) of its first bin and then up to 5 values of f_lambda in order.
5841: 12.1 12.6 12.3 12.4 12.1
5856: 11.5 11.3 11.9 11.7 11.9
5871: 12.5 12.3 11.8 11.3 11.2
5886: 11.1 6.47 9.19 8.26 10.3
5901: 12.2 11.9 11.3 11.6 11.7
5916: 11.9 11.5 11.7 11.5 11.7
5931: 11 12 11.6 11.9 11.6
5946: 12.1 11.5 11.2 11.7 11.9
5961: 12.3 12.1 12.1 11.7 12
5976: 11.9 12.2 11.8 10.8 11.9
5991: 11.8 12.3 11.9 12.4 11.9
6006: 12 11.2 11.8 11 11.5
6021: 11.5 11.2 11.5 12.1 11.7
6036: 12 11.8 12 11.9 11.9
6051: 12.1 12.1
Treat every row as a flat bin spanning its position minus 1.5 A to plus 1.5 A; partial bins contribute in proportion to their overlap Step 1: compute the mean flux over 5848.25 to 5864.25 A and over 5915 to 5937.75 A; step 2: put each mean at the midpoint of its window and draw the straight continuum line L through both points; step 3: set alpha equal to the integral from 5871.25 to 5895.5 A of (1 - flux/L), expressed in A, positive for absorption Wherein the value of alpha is 2.8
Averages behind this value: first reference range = 11.8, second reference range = 11.6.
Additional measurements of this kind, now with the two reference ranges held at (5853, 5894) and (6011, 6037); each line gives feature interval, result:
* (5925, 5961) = -1.14 A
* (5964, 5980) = -0.81 A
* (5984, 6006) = -0.78 A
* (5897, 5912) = -0.42 A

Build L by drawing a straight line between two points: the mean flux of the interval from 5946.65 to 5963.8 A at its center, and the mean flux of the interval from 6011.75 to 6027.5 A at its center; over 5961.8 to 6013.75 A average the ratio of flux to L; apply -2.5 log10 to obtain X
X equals -0.03 mag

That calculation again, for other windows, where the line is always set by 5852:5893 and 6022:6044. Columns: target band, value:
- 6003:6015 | 0.005 mag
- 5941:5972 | -0.032 mag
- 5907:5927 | -0.027 mag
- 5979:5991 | -0.004 mag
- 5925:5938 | -0.017 mag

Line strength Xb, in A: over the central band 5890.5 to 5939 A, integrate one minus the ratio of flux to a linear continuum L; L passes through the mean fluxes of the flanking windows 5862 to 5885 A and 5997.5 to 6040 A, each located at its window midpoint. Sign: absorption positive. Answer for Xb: 2.3 A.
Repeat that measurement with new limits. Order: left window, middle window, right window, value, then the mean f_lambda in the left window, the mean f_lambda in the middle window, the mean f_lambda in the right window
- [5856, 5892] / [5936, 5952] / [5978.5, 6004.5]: -0.2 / 11.2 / 11.7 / 11.9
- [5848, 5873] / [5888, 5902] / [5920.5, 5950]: 3.0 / 11.9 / 9.28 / 11.7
